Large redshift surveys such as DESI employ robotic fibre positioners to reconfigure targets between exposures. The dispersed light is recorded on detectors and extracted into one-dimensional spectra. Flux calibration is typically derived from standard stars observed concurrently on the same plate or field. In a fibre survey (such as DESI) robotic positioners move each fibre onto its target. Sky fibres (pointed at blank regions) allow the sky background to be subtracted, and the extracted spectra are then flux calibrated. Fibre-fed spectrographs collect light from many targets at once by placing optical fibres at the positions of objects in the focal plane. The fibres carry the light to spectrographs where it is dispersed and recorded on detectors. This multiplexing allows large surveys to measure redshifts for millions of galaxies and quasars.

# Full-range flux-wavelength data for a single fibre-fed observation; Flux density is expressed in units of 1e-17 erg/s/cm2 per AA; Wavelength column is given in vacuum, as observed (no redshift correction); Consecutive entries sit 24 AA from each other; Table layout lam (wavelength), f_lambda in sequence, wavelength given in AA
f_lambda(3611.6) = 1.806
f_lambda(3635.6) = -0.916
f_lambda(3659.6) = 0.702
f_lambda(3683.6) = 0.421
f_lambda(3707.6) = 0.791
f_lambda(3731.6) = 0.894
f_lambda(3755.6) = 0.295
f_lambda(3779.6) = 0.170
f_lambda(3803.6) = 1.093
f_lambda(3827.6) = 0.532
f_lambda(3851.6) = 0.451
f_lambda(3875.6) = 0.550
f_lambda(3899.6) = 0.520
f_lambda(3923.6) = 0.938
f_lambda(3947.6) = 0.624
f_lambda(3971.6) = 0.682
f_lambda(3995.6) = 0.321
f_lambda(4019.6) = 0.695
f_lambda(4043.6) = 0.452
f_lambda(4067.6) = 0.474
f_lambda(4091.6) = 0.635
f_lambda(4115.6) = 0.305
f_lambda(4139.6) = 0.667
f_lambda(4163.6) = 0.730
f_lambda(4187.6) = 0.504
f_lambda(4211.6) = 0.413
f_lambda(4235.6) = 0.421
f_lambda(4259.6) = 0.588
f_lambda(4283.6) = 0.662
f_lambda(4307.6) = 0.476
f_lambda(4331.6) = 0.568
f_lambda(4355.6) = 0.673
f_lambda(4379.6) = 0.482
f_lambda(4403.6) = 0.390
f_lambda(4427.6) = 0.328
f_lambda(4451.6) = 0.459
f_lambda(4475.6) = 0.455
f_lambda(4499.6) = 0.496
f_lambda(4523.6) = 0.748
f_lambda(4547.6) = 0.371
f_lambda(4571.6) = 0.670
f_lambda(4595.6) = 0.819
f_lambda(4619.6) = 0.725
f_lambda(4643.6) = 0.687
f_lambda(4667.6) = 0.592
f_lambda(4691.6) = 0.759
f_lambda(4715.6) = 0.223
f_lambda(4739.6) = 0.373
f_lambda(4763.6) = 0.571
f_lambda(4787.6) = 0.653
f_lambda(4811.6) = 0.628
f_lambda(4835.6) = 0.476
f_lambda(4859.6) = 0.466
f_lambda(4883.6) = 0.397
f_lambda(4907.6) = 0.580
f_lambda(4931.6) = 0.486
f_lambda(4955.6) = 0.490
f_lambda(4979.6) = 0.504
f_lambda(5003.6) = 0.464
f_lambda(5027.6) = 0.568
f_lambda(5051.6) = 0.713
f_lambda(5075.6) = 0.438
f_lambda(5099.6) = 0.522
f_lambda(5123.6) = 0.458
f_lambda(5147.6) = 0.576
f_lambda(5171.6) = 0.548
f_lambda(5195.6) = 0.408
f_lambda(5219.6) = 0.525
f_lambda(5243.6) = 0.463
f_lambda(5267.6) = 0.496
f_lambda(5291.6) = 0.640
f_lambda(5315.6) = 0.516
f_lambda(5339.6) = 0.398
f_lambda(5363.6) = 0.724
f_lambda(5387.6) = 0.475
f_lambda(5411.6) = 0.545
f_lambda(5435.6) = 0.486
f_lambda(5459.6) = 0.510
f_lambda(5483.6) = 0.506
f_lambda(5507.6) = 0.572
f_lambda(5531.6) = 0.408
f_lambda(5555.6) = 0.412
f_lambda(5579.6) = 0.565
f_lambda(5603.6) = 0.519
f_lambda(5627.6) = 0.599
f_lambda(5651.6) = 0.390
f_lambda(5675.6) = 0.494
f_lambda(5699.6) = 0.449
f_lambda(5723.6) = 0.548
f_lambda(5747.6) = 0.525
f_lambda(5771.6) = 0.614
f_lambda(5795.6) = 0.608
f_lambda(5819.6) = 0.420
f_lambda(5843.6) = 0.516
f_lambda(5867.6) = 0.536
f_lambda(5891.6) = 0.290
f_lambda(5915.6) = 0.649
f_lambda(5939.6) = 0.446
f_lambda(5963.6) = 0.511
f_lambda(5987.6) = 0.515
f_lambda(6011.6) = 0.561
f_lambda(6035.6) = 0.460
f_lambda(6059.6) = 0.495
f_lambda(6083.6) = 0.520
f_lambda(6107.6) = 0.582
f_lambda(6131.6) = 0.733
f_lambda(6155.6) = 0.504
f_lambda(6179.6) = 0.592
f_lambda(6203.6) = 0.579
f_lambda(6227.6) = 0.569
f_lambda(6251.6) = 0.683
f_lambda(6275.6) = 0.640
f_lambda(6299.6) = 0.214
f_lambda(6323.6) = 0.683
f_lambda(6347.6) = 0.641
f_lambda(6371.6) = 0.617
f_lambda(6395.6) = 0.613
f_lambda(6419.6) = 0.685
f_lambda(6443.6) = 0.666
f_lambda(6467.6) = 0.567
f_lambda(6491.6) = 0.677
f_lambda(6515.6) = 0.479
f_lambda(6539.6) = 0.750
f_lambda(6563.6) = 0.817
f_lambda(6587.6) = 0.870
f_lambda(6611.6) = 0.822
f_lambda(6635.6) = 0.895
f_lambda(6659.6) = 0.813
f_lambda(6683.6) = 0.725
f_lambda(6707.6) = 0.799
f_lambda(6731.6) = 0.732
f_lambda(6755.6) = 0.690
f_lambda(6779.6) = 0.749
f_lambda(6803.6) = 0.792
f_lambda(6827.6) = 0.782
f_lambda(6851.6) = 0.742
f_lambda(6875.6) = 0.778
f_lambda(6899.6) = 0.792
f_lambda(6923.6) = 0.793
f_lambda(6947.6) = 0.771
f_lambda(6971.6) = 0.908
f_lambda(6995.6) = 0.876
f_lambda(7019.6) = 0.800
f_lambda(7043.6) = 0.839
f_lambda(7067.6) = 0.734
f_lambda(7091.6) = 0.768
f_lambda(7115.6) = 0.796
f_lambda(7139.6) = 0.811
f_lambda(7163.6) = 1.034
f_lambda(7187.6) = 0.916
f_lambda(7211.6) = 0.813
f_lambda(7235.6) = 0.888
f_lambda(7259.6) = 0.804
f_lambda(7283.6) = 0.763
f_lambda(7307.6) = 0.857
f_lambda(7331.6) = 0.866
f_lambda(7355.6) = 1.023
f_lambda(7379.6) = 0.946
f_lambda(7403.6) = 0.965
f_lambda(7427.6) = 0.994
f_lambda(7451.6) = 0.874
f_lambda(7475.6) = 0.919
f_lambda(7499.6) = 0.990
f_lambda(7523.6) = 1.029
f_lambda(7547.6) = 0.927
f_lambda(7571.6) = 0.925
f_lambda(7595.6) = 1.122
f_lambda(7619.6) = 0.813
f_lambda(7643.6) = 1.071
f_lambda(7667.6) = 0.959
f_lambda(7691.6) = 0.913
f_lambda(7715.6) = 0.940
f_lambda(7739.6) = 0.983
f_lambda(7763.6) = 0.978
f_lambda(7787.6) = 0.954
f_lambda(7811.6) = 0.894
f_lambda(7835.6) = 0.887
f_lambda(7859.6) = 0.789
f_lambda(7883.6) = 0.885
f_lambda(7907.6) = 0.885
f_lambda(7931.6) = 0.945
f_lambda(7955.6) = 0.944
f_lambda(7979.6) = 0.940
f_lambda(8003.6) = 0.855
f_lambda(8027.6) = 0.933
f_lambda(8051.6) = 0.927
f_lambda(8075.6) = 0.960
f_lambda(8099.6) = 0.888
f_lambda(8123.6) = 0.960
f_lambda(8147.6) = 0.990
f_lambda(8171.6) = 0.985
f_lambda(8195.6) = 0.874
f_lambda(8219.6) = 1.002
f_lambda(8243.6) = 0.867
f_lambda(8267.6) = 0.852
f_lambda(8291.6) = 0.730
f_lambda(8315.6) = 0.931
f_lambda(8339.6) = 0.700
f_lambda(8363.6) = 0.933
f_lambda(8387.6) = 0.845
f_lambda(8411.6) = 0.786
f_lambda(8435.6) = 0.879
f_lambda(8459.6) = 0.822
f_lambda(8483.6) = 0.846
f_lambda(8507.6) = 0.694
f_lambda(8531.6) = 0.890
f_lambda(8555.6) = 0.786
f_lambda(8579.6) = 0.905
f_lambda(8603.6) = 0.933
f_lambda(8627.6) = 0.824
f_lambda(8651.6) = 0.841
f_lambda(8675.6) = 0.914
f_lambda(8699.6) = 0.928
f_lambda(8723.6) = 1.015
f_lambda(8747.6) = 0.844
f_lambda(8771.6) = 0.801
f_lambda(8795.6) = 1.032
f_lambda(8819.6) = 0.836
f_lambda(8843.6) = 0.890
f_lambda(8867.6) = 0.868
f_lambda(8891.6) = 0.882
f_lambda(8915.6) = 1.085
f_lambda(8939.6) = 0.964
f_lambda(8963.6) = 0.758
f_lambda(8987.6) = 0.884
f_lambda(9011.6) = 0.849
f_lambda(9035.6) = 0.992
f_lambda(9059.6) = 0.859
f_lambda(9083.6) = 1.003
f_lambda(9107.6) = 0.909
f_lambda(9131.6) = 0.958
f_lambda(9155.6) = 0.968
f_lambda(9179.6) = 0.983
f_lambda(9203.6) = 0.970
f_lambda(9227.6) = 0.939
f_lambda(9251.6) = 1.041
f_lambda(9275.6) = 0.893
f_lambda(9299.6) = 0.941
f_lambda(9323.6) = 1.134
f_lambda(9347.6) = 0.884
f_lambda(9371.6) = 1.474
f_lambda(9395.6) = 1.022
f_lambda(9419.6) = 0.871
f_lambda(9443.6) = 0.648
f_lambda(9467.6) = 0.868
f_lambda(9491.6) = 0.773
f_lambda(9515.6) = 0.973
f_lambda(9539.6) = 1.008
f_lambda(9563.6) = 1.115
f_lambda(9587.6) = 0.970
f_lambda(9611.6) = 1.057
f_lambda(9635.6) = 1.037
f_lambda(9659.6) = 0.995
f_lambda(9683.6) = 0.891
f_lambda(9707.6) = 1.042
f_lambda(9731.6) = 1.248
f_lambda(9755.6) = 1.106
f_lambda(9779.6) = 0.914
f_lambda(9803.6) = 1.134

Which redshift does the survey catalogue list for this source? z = 0.642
